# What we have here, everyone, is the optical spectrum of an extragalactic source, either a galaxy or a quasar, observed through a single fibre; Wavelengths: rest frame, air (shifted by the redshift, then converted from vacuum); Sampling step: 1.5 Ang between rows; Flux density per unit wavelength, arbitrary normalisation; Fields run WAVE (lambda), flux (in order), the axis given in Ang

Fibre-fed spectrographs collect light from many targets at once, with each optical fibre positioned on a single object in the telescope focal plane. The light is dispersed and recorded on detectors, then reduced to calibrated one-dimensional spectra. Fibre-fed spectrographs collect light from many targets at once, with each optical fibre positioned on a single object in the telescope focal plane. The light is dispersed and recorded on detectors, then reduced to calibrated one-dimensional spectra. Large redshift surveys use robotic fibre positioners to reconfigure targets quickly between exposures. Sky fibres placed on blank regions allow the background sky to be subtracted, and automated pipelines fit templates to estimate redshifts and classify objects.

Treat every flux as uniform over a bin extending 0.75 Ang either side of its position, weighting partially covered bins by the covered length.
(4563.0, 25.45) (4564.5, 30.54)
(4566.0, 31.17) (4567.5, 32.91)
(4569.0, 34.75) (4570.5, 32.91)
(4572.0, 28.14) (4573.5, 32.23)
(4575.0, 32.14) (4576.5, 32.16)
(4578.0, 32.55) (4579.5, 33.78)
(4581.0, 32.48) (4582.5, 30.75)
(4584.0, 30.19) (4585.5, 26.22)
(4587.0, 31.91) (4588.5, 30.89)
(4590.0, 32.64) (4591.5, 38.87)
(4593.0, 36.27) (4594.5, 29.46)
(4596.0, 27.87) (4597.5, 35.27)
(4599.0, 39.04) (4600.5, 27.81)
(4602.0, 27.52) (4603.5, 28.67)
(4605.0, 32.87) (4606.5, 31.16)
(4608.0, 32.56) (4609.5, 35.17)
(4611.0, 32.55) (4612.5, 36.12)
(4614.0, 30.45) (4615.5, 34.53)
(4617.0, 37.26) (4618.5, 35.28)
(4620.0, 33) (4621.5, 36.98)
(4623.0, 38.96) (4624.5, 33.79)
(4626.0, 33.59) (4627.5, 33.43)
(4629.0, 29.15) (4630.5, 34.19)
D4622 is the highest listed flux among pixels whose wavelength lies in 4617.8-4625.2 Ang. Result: 38.96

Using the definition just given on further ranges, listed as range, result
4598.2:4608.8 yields 39.04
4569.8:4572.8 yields 32.91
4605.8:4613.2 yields 36.12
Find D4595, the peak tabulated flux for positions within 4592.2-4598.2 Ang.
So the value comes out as 36.27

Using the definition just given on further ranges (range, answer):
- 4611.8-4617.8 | 37.26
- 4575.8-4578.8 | 32.55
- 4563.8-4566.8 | 31.17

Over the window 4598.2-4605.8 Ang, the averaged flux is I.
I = 31.2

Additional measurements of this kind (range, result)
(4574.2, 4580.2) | 32.6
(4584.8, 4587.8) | 29.1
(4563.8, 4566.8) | 30.9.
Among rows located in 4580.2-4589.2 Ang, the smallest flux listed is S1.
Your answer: 26.22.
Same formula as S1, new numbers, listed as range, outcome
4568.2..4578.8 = 28.14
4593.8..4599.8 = 27.87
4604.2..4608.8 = 31.16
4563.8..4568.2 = 30.54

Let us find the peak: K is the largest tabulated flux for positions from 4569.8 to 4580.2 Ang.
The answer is 33.78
